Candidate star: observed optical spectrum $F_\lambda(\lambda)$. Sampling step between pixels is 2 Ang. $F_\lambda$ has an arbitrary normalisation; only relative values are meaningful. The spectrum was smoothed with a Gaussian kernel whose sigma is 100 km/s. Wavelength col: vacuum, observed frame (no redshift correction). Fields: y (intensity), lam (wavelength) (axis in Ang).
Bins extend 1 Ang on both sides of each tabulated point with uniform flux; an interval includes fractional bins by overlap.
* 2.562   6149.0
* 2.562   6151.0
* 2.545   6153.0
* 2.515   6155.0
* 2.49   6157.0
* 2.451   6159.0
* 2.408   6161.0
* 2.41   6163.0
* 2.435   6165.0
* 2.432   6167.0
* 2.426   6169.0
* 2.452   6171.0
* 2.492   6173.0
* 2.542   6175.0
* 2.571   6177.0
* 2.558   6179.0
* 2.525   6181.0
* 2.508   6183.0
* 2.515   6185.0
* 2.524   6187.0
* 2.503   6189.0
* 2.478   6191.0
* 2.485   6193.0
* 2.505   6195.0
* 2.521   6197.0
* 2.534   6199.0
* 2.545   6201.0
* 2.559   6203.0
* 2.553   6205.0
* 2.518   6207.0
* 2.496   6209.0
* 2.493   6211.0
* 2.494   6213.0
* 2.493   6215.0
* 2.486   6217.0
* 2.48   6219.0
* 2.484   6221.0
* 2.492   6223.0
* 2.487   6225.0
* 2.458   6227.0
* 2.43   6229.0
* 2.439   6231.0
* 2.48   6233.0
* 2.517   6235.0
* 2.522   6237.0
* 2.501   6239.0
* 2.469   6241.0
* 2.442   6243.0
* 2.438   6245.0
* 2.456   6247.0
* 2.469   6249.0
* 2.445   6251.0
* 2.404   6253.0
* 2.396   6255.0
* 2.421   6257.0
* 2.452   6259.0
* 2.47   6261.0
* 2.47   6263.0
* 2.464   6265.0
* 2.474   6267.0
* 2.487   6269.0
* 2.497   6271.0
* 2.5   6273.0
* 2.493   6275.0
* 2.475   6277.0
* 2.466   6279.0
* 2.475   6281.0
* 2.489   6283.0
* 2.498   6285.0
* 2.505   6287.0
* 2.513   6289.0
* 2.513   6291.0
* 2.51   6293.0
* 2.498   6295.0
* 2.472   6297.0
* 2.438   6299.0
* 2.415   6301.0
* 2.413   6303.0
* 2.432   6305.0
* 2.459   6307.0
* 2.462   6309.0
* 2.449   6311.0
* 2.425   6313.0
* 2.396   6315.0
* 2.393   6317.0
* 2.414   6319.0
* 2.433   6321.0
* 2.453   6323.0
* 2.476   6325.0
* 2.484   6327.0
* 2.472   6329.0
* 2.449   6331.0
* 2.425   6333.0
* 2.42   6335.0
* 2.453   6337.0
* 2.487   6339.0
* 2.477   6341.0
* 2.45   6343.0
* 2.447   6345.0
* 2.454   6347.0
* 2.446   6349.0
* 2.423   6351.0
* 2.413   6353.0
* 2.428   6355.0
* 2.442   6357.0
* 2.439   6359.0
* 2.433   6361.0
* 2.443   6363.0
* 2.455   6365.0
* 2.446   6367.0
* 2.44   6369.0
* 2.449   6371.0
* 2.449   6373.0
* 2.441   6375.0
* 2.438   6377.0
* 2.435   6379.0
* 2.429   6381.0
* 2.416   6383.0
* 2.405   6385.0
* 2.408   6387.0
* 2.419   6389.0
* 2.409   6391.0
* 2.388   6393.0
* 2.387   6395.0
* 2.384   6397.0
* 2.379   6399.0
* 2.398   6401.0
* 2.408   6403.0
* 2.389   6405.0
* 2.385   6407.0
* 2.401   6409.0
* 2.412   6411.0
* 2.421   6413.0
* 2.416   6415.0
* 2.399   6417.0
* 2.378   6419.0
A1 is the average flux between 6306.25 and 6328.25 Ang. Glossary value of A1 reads 2.44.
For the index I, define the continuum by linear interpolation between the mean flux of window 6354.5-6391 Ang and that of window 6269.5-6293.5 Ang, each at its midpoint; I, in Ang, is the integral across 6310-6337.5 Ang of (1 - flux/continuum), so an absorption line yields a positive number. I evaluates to 0.3 Ang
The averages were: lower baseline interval 2.49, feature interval 2.44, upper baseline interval 2.43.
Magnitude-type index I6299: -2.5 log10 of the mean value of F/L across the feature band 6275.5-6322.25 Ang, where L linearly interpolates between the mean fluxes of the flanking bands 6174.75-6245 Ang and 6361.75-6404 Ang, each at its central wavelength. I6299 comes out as 0.00 mag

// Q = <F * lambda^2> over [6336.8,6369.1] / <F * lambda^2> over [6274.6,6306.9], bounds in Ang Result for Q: 1.0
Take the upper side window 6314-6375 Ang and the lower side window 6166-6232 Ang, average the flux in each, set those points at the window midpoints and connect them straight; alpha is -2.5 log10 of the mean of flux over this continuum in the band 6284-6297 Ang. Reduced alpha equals -0.02 mag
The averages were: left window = 2.5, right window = 2.44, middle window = 2.5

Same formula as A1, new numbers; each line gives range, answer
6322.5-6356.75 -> 2.45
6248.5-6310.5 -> 2.47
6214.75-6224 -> 2.49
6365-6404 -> 2.42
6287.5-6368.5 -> 2.45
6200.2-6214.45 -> 2.52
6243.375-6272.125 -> 2.45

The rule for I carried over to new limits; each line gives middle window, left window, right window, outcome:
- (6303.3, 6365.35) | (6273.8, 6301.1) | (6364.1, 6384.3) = 0.45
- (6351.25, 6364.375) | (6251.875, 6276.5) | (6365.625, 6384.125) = 0.05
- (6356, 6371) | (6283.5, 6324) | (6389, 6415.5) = -0.14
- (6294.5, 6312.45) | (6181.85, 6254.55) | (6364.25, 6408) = 0.04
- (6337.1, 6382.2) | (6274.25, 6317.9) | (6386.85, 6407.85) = -0.43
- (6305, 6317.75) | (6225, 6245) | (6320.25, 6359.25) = 0.12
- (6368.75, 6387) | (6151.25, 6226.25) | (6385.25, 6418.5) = -0.16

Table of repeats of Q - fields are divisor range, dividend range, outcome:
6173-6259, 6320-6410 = 1.02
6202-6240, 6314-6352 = 1.02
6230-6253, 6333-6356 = 1.02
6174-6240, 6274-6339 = 1.01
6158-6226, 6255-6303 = 1.02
